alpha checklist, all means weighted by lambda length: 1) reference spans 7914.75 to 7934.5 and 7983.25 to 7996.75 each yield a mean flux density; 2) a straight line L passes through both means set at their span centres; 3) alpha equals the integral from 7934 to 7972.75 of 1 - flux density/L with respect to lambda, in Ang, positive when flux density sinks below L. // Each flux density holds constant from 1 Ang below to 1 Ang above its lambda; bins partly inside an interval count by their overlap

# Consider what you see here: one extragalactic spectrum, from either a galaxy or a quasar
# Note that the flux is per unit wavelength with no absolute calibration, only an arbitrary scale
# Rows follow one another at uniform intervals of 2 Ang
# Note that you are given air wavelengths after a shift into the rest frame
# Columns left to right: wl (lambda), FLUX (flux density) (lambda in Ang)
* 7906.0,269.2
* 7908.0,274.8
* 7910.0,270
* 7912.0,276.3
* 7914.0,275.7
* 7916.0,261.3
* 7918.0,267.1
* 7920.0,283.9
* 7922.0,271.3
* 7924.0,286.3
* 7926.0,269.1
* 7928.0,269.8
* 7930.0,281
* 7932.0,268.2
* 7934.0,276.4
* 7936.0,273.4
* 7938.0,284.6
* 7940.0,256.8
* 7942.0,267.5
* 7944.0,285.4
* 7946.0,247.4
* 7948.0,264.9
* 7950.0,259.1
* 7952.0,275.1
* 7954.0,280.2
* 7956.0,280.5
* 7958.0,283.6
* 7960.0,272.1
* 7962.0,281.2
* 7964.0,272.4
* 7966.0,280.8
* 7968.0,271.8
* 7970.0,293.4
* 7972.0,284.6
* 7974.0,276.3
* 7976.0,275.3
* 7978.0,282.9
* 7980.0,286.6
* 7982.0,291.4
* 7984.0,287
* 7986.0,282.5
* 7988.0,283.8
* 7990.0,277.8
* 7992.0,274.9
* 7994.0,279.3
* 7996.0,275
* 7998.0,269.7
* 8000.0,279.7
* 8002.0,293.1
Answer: 0.3 Ang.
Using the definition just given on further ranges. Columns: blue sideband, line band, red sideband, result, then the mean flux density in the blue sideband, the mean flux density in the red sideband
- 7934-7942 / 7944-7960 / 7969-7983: 0.30 Ang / 272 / 284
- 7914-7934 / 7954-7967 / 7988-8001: -0.16 Ang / 273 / 277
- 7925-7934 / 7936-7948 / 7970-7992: 0.29 Ang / 273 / 283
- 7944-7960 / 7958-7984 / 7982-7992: -0.33 Ang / 271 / 283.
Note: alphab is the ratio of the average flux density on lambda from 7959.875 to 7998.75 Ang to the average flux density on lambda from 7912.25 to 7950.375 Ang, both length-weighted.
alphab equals 1.03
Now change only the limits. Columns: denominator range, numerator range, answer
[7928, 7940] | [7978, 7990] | 1.04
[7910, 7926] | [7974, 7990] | 1.03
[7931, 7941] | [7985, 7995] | 1.03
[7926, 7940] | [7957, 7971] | 1.02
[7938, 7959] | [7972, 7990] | 1.05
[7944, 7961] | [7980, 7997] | 1.04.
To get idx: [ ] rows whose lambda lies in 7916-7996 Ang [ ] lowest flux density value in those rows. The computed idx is 247.4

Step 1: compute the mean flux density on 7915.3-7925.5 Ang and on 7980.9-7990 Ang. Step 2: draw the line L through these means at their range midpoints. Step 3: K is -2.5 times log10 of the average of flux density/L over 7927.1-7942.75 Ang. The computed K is 0.02 mag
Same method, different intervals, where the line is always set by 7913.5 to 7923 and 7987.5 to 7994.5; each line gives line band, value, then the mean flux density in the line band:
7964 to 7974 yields -0.018 mag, 281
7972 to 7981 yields -0.014 mag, 281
